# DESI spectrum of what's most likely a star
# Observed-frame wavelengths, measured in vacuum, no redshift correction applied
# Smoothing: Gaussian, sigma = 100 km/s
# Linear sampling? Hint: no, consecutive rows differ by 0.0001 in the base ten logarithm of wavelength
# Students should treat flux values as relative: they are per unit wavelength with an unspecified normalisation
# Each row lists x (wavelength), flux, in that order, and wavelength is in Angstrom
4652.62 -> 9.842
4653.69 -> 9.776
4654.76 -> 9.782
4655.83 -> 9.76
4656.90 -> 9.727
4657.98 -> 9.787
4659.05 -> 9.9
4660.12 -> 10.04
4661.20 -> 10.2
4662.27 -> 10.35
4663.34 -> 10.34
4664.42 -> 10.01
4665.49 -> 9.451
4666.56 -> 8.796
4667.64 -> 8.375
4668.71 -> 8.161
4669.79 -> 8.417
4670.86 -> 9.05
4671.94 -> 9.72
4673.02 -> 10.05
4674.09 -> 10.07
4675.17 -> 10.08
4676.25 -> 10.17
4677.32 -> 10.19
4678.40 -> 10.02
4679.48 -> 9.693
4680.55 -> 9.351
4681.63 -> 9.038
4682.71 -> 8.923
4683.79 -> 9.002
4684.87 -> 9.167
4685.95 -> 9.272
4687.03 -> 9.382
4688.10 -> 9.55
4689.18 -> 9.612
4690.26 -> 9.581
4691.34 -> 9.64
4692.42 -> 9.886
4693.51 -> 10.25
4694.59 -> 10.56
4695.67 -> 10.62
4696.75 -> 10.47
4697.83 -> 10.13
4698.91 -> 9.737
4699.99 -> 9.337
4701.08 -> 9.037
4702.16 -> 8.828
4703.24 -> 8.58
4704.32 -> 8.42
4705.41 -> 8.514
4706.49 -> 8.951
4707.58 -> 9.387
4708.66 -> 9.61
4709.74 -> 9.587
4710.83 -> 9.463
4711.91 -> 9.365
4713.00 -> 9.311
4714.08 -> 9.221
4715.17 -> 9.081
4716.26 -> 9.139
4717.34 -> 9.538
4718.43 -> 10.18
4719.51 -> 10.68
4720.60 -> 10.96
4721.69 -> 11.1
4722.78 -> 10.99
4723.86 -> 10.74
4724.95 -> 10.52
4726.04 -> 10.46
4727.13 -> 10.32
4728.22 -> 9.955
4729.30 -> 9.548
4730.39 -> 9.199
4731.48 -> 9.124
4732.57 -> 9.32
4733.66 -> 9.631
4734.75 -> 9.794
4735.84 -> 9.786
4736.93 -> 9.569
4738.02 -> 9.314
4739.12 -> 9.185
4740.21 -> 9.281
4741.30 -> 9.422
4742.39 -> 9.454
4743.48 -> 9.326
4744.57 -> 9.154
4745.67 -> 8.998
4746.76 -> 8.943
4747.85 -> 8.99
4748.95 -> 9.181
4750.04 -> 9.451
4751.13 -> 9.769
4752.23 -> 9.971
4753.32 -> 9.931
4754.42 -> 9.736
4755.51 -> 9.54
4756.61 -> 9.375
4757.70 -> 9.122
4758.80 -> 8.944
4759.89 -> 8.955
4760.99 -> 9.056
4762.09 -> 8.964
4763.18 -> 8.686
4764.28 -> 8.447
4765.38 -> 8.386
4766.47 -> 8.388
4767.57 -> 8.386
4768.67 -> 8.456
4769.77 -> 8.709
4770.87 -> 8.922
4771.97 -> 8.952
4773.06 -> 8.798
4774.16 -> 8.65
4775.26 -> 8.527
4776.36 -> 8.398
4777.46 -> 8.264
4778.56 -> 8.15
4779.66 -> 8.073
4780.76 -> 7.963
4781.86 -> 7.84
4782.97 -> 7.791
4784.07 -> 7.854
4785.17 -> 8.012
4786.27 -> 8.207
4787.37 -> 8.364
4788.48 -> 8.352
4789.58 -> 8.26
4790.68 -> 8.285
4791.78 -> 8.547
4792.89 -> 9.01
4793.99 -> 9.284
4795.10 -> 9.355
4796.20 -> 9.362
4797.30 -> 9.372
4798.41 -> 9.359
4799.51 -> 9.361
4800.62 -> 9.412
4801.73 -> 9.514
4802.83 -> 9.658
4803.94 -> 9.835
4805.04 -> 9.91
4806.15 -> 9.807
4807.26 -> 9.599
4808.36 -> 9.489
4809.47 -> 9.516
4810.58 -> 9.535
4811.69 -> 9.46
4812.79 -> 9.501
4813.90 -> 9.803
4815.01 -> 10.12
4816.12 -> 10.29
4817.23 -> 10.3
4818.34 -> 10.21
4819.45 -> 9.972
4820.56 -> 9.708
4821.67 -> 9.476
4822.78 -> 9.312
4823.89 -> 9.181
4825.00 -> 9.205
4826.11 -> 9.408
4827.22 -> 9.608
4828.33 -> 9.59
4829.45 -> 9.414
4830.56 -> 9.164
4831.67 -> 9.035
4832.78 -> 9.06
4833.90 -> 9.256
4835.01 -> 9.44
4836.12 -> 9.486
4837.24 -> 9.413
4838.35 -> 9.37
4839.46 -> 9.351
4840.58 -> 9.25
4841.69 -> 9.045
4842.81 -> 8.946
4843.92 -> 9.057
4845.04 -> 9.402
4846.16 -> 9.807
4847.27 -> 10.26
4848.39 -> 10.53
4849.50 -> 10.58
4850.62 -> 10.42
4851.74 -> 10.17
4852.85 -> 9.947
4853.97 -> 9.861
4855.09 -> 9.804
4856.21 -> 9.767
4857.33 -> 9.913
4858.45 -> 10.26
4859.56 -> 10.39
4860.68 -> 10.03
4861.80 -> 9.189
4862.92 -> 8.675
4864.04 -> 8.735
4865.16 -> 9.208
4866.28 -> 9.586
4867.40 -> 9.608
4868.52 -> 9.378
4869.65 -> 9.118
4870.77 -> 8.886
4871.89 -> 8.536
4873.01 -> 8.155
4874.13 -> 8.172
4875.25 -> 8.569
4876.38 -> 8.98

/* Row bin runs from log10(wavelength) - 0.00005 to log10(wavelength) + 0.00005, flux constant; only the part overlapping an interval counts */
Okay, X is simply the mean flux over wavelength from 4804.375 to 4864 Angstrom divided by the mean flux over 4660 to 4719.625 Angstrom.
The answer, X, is 1.01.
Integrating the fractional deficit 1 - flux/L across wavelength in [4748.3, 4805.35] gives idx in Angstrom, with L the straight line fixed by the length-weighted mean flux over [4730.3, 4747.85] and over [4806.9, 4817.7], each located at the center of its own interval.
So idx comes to 4.13 Angstrom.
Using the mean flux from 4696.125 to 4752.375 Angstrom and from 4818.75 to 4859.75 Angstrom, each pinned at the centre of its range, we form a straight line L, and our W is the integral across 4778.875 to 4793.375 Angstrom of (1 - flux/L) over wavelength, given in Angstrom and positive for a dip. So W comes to 2.1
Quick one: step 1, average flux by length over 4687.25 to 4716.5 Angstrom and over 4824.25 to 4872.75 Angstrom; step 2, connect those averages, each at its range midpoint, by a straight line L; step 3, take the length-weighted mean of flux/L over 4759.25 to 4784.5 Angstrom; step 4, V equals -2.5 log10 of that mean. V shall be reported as 0.12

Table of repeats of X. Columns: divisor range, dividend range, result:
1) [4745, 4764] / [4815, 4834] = 1.03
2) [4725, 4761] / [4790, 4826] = 1.01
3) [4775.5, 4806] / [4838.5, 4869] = 1.11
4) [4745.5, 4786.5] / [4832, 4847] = 1.06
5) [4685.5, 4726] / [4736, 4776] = 0.93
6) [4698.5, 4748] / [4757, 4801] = 0.90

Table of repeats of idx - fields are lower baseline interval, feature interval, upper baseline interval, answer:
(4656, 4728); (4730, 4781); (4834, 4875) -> 3.0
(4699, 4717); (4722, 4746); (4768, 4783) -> -2.3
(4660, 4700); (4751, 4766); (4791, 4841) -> 0.6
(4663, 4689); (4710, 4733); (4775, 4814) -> -1.7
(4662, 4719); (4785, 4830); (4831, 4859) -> 1.1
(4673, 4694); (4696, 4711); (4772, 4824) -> 0.4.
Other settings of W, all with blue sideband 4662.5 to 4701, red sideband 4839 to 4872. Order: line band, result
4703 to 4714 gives 0.5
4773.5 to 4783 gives 1.4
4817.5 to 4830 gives 0.0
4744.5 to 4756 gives 0.2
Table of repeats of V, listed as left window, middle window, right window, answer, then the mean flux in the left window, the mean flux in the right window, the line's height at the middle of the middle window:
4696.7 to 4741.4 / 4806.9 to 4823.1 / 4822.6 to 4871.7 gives -0.02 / 9.63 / 9.52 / 9.55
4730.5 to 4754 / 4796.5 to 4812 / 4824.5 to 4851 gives -0.01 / 9.4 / 9.5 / 9.47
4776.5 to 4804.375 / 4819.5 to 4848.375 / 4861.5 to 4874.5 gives -0.07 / 8.69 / 8.94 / 8.83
